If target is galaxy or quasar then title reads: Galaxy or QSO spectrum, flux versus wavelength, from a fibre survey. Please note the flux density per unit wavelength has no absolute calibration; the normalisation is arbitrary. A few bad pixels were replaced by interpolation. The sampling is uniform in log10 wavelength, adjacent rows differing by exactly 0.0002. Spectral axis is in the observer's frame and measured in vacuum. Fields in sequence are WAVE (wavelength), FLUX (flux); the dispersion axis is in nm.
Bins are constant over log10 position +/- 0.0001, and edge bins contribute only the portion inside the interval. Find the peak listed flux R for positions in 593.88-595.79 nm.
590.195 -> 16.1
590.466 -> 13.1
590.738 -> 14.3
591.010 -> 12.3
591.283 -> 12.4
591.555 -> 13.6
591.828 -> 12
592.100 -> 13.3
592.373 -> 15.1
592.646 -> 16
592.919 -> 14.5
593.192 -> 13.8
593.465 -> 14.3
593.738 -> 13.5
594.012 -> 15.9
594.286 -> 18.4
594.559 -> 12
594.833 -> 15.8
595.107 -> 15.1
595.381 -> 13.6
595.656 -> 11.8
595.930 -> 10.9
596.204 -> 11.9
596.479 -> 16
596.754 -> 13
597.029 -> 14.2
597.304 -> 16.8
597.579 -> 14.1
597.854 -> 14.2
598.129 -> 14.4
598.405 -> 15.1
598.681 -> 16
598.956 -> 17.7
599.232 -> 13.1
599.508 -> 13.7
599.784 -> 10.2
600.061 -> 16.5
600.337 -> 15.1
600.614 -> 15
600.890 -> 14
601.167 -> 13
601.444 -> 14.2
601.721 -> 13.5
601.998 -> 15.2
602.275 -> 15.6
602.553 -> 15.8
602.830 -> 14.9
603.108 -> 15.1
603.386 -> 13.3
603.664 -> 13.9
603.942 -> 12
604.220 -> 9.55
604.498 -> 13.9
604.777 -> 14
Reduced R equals 18.4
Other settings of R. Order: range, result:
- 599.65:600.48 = 16.5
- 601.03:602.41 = 15.6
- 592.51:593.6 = 16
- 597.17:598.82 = 16.8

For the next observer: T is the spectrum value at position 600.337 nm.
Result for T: 15.1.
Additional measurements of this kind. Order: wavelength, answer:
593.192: 13.8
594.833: 15.8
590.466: 13.1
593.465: 14.3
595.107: 15.1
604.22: 9.55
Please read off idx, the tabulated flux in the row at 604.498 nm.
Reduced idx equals 13.9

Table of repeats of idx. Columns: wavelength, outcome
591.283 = 12.4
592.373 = 15.1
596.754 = 13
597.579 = 14.1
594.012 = 15.9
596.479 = 16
